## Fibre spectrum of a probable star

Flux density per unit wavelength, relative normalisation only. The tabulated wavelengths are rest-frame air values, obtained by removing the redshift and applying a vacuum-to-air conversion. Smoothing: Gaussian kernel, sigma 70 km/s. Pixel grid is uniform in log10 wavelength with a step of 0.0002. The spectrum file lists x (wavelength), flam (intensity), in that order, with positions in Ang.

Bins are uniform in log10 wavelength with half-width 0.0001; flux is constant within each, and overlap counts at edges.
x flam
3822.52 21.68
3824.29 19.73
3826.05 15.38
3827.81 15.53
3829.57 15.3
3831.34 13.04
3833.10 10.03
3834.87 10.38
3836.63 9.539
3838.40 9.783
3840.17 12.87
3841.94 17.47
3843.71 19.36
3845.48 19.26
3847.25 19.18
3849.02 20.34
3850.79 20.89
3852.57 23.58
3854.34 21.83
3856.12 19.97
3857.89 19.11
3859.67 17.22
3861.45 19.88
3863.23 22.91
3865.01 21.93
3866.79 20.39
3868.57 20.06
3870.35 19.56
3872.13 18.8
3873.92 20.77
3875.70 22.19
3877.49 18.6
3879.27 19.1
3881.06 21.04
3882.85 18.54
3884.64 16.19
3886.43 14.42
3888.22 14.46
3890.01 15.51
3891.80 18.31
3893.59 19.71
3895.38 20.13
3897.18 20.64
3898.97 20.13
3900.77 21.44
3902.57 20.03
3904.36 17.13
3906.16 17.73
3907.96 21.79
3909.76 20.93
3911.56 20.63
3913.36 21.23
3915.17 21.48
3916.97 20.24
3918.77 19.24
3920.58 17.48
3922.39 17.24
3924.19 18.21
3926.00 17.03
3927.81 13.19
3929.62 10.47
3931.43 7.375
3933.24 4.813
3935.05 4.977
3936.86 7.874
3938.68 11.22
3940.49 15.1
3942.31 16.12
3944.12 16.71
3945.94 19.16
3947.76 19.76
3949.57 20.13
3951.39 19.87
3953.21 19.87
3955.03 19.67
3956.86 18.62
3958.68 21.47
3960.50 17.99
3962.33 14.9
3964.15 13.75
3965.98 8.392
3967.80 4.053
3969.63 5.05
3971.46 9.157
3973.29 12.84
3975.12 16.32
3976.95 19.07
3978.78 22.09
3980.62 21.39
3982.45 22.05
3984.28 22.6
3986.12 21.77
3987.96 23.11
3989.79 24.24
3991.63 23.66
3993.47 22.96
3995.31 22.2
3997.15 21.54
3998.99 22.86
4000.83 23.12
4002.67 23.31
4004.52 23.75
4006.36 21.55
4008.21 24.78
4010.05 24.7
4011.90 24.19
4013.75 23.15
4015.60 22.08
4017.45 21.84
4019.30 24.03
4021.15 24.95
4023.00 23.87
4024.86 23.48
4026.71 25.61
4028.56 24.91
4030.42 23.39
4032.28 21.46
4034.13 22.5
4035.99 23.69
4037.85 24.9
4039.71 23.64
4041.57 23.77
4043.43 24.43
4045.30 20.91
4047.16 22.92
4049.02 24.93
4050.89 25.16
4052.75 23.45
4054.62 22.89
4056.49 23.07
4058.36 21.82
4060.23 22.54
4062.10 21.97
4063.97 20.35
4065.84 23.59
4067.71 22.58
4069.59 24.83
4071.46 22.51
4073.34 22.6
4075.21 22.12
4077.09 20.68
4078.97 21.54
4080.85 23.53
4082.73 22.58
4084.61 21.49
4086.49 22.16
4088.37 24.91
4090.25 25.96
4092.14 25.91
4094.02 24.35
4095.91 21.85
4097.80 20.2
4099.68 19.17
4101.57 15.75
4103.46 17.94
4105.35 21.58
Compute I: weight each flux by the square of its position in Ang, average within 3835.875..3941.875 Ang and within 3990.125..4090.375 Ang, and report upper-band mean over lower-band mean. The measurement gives 1.42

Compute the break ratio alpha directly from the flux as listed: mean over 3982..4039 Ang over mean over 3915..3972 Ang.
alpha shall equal 1.6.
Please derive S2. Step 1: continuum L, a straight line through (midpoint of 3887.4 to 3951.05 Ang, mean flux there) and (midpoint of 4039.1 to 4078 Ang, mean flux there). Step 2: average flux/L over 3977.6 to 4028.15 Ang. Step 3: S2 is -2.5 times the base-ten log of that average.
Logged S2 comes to -0.13 mag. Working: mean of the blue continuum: 16.8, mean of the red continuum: 22.9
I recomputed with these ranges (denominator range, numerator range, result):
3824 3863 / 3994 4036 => 1.51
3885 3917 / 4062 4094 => 1.31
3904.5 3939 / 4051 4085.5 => 1.56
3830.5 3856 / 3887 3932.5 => 1.14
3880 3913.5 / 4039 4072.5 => 1.32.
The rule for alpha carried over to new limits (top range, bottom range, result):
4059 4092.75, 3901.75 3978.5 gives 1.45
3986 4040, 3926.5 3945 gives 2.14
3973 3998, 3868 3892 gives 1.16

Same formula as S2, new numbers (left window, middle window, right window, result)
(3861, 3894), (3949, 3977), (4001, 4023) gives 0.42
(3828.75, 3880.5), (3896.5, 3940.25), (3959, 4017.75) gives 0.15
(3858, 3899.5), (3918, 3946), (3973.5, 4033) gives 0.48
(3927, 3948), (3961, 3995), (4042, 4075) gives -0.09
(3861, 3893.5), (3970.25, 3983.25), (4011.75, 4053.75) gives 0.26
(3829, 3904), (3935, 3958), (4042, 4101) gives 0.21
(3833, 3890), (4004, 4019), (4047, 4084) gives -0.08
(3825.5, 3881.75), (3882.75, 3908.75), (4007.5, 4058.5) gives 0.05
